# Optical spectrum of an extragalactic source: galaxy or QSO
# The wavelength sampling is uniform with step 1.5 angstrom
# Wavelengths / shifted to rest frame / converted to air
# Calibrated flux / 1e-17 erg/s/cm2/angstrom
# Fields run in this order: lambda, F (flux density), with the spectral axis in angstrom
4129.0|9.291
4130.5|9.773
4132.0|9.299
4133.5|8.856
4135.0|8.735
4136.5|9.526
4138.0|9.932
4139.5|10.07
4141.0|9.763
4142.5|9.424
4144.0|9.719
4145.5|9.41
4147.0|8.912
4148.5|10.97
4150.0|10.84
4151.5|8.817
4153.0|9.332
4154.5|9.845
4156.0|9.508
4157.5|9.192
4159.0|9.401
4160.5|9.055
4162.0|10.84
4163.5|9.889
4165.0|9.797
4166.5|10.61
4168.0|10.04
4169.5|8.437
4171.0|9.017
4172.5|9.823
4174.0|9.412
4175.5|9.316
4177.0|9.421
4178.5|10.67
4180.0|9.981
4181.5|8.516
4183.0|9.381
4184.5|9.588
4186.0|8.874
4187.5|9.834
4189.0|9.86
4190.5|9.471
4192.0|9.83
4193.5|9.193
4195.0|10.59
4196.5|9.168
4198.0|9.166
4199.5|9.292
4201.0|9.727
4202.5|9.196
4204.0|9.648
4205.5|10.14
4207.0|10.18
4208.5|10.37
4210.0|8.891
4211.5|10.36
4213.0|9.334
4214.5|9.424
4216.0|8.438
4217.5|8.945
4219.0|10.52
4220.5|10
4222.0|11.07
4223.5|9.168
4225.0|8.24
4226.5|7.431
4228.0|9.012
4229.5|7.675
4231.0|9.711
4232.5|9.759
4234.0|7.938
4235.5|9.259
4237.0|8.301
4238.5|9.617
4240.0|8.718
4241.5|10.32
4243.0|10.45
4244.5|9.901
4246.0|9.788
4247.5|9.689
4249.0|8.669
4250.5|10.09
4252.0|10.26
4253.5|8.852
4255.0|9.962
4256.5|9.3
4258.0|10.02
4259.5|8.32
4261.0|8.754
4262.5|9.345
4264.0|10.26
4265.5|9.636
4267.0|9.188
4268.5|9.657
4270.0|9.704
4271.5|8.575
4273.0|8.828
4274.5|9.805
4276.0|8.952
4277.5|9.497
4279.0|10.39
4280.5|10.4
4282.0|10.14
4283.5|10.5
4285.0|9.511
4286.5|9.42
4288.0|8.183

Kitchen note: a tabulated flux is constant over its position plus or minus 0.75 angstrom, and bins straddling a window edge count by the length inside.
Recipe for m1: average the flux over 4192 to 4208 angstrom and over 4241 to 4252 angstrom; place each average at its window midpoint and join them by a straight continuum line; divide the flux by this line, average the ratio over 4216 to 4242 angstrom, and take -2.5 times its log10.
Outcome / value 0.08 mag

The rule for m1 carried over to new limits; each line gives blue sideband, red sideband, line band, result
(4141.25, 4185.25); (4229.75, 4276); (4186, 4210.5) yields -0.01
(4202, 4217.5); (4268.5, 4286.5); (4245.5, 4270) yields 0.02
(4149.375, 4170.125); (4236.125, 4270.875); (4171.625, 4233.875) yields 0.02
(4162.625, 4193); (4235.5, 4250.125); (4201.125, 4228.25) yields 0.01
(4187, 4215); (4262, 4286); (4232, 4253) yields 0.02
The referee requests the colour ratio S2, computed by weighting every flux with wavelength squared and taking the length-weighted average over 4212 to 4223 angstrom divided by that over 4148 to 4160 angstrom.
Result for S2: 1.03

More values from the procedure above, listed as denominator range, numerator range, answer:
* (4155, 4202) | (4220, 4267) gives 1.01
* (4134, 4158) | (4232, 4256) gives 1.03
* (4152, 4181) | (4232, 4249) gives 1.01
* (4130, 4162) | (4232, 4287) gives 1.05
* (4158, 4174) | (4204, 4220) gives 1.02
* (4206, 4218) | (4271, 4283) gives 1.04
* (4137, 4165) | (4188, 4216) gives 1.02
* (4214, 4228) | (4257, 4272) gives 1.03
